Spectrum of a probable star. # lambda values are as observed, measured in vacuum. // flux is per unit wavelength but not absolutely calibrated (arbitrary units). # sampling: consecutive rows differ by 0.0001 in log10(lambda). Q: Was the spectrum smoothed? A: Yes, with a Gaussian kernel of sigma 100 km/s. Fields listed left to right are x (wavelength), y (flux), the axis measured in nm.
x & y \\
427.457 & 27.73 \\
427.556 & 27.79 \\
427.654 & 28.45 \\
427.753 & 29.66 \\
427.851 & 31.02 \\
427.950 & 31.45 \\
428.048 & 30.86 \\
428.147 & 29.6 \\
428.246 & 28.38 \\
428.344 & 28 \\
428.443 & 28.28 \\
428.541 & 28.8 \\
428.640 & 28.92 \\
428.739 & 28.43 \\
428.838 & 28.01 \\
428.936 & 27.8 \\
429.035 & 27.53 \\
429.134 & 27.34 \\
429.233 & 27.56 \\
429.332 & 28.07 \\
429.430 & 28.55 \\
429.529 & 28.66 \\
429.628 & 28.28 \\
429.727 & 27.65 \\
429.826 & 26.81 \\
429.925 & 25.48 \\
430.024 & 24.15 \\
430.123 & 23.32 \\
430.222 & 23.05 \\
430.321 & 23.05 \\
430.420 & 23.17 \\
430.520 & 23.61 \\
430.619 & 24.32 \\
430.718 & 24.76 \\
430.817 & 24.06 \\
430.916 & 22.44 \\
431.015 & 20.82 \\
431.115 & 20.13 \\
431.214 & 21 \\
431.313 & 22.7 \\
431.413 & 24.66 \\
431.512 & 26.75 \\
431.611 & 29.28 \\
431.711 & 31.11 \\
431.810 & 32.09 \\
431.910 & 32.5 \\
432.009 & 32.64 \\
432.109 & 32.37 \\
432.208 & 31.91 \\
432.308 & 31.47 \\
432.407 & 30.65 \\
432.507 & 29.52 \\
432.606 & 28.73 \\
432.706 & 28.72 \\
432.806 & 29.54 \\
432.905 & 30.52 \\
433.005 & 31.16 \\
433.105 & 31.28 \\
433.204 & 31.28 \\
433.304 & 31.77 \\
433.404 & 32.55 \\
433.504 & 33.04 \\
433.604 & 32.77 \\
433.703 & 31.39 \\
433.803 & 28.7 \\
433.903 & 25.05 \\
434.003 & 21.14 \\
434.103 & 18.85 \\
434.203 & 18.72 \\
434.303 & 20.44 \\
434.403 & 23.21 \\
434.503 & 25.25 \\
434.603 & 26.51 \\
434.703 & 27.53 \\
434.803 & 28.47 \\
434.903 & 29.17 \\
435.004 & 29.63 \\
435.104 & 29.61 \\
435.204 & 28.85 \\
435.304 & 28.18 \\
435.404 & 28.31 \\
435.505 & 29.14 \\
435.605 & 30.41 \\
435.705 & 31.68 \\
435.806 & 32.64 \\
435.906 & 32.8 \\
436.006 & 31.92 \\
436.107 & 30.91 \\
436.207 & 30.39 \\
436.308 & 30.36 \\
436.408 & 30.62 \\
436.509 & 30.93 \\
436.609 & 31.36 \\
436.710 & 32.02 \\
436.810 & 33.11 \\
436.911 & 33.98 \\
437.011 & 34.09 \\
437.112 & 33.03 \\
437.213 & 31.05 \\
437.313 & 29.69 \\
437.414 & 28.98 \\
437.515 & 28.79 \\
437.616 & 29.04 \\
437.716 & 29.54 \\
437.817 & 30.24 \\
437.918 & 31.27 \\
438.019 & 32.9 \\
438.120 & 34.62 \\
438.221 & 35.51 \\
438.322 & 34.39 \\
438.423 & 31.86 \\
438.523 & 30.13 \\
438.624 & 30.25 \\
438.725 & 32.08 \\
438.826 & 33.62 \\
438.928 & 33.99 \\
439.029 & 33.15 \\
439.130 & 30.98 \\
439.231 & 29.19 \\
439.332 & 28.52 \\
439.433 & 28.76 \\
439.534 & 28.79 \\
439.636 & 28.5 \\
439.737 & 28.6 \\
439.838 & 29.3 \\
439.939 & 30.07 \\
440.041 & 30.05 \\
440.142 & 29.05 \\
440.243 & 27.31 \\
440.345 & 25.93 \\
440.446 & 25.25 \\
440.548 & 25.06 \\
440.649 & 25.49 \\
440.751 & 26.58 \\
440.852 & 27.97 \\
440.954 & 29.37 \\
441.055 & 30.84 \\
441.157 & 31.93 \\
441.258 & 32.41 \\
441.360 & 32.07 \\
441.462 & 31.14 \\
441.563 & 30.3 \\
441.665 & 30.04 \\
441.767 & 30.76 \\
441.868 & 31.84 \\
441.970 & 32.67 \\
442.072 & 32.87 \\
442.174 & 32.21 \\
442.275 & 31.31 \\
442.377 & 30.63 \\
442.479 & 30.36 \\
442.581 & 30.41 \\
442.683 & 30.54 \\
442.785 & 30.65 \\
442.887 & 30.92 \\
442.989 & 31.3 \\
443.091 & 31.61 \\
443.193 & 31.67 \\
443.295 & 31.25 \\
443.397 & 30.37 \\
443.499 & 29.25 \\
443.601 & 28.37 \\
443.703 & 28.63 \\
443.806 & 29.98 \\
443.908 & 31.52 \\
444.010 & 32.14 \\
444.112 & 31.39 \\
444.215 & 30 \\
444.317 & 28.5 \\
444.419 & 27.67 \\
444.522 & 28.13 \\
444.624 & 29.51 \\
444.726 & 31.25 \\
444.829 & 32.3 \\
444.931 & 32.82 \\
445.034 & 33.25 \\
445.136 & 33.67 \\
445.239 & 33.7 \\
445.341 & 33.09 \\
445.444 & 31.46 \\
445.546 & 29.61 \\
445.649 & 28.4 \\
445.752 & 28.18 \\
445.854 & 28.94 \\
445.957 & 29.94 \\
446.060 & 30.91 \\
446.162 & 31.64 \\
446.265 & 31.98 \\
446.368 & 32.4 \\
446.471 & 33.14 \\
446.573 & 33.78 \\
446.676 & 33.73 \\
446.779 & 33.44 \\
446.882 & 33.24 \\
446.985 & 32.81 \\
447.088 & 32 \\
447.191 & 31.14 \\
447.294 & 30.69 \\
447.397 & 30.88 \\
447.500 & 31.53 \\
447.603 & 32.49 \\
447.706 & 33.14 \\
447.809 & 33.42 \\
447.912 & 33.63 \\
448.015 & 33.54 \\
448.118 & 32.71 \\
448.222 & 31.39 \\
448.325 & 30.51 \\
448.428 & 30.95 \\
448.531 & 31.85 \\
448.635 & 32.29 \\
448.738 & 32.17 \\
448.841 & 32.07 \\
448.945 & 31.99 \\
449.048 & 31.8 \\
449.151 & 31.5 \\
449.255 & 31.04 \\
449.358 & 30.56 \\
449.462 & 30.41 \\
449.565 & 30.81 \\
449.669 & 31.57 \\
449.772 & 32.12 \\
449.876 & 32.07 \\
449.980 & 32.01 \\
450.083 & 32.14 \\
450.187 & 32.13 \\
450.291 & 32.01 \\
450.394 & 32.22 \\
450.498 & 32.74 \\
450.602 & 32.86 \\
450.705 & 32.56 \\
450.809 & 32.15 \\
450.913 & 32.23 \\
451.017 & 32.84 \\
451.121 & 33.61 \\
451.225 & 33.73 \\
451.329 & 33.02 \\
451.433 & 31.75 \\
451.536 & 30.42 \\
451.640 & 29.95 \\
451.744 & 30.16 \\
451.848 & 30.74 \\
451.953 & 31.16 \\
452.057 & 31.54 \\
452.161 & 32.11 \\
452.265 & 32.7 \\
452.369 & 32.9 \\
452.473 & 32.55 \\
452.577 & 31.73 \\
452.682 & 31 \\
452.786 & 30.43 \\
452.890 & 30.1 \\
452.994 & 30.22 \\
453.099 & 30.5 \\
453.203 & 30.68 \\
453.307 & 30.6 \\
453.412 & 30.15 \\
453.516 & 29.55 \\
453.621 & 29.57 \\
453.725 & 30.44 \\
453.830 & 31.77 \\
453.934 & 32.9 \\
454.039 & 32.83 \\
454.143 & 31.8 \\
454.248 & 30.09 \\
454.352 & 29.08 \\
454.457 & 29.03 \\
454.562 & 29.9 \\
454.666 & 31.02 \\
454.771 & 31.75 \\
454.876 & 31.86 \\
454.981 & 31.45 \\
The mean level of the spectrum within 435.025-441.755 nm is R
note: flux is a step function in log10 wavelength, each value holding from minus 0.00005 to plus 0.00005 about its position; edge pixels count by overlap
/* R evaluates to 30.4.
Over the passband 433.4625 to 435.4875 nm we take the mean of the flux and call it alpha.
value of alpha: 26.8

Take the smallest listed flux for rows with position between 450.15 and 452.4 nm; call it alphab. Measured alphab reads 29.95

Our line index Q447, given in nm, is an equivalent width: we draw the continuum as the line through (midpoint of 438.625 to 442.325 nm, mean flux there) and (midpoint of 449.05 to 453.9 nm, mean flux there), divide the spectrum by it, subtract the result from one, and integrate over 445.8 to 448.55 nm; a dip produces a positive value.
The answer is -0.10 nm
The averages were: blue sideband 29.9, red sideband 31.5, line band 32.1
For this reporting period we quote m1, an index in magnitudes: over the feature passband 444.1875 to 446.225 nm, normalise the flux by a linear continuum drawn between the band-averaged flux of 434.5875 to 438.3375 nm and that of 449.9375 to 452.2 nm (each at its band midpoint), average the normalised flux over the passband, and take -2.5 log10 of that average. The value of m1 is 0.030 mag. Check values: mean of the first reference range 30.8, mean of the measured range 30.7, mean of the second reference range 32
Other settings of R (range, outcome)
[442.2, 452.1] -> 31.5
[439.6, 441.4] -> 28.6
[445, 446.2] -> 31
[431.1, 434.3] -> 28.5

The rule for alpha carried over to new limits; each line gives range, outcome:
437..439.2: 31.7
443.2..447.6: 31.1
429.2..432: 25.7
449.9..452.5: 32.1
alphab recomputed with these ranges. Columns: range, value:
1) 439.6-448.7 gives 25.06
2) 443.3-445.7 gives 27.67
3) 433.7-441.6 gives 18.72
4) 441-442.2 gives 30.04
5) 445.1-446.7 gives 28.18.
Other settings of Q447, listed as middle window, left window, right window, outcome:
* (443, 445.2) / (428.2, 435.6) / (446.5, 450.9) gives 0.01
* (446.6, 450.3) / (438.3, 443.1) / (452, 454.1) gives -0.14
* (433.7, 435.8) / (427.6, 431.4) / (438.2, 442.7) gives 0.12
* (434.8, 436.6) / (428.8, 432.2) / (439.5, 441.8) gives -0.17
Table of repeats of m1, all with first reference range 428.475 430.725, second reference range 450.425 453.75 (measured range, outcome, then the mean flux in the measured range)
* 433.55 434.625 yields 0.11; 24.7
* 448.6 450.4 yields -0.03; 31.7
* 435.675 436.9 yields -0.13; 31.6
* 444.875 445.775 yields -0.06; 31.7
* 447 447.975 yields -0.06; 32.2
